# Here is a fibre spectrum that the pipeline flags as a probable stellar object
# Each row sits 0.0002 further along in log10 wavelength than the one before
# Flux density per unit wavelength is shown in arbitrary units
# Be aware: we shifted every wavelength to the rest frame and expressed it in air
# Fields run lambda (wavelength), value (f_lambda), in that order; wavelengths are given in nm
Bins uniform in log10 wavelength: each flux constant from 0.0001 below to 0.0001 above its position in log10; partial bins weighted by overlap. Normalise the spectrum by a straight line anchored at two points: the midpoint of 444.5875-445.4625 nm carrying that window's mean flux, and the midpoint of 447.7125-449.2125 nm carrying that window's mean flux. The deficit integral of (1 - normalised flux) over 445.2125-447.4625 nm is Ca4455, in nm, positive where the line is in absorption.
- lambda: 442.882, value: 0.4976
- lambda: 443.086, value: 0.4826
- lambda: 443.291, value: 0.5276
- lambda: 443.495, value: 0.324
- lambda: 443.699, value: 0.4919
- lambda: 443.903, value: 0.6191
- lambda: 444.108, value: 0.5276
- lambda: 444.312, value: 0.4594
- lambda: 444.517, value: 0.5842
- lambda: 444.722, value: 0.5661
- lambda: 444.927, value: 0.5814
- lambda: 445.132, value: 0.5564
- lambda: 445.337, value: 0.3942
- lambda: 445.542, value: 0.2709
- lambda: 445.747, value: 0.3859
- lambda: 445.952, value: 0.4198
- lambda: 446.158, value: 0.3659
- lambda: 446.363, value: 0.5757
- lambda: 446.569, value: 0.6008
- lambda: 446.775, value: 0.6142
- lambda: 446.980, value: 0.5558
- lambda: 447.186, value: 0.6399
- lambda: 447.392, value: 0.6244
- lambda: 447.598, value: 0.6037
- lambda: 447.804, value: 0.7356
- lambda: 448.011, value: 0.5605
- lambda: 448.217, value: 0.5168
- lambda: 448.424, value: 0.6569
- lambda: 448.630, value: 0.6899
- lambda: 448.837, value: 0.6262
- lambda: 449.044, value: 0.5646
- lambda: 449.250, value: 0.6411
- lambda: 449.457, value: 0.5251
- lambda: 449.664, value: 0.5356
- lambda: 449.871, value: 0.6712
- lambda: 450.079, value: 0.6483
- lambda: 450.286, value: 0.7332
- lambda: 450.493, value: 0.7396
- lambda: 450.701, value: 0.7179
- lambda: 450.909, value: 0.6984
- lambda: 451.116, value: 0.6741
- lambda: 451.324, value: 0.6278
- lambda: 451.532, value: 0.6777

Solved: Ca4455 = 0.27 nm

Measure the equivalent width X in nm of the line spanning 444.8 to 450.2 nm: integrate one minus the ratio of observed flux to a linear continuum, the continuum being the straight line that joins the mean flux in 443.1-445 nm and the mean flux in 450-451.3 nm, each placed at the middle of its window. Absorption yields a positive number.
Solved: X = 0.47 nm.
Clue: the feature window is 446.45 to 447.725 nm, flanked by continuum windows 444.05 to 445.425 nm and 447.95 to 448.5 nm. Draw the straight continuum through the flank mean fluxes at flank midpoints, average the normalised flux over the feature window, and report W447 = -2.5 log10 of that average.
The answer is -0.09 mag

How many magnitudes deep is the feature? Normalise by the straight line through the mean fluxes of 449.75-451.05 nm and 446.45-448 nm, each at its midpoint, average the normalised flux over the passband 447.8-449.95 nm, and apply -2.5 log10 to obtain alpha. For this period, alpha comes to 0.10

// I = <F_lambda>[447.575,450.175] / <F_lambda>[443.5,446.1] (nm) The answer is 1.28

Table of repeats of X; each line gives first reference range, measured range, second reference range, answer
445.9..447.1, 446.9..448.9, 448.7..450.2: -0.20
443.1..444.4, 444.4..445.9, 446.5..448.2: 0.17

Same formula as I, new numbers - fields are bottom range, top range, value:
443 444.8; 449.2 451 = 1.29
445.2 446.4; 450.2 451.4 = 1.76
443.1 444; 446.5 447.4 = 1.24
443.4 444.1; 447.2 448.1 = 1.30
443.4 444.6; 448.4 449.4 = 1.26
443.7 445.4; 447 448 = 1.18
